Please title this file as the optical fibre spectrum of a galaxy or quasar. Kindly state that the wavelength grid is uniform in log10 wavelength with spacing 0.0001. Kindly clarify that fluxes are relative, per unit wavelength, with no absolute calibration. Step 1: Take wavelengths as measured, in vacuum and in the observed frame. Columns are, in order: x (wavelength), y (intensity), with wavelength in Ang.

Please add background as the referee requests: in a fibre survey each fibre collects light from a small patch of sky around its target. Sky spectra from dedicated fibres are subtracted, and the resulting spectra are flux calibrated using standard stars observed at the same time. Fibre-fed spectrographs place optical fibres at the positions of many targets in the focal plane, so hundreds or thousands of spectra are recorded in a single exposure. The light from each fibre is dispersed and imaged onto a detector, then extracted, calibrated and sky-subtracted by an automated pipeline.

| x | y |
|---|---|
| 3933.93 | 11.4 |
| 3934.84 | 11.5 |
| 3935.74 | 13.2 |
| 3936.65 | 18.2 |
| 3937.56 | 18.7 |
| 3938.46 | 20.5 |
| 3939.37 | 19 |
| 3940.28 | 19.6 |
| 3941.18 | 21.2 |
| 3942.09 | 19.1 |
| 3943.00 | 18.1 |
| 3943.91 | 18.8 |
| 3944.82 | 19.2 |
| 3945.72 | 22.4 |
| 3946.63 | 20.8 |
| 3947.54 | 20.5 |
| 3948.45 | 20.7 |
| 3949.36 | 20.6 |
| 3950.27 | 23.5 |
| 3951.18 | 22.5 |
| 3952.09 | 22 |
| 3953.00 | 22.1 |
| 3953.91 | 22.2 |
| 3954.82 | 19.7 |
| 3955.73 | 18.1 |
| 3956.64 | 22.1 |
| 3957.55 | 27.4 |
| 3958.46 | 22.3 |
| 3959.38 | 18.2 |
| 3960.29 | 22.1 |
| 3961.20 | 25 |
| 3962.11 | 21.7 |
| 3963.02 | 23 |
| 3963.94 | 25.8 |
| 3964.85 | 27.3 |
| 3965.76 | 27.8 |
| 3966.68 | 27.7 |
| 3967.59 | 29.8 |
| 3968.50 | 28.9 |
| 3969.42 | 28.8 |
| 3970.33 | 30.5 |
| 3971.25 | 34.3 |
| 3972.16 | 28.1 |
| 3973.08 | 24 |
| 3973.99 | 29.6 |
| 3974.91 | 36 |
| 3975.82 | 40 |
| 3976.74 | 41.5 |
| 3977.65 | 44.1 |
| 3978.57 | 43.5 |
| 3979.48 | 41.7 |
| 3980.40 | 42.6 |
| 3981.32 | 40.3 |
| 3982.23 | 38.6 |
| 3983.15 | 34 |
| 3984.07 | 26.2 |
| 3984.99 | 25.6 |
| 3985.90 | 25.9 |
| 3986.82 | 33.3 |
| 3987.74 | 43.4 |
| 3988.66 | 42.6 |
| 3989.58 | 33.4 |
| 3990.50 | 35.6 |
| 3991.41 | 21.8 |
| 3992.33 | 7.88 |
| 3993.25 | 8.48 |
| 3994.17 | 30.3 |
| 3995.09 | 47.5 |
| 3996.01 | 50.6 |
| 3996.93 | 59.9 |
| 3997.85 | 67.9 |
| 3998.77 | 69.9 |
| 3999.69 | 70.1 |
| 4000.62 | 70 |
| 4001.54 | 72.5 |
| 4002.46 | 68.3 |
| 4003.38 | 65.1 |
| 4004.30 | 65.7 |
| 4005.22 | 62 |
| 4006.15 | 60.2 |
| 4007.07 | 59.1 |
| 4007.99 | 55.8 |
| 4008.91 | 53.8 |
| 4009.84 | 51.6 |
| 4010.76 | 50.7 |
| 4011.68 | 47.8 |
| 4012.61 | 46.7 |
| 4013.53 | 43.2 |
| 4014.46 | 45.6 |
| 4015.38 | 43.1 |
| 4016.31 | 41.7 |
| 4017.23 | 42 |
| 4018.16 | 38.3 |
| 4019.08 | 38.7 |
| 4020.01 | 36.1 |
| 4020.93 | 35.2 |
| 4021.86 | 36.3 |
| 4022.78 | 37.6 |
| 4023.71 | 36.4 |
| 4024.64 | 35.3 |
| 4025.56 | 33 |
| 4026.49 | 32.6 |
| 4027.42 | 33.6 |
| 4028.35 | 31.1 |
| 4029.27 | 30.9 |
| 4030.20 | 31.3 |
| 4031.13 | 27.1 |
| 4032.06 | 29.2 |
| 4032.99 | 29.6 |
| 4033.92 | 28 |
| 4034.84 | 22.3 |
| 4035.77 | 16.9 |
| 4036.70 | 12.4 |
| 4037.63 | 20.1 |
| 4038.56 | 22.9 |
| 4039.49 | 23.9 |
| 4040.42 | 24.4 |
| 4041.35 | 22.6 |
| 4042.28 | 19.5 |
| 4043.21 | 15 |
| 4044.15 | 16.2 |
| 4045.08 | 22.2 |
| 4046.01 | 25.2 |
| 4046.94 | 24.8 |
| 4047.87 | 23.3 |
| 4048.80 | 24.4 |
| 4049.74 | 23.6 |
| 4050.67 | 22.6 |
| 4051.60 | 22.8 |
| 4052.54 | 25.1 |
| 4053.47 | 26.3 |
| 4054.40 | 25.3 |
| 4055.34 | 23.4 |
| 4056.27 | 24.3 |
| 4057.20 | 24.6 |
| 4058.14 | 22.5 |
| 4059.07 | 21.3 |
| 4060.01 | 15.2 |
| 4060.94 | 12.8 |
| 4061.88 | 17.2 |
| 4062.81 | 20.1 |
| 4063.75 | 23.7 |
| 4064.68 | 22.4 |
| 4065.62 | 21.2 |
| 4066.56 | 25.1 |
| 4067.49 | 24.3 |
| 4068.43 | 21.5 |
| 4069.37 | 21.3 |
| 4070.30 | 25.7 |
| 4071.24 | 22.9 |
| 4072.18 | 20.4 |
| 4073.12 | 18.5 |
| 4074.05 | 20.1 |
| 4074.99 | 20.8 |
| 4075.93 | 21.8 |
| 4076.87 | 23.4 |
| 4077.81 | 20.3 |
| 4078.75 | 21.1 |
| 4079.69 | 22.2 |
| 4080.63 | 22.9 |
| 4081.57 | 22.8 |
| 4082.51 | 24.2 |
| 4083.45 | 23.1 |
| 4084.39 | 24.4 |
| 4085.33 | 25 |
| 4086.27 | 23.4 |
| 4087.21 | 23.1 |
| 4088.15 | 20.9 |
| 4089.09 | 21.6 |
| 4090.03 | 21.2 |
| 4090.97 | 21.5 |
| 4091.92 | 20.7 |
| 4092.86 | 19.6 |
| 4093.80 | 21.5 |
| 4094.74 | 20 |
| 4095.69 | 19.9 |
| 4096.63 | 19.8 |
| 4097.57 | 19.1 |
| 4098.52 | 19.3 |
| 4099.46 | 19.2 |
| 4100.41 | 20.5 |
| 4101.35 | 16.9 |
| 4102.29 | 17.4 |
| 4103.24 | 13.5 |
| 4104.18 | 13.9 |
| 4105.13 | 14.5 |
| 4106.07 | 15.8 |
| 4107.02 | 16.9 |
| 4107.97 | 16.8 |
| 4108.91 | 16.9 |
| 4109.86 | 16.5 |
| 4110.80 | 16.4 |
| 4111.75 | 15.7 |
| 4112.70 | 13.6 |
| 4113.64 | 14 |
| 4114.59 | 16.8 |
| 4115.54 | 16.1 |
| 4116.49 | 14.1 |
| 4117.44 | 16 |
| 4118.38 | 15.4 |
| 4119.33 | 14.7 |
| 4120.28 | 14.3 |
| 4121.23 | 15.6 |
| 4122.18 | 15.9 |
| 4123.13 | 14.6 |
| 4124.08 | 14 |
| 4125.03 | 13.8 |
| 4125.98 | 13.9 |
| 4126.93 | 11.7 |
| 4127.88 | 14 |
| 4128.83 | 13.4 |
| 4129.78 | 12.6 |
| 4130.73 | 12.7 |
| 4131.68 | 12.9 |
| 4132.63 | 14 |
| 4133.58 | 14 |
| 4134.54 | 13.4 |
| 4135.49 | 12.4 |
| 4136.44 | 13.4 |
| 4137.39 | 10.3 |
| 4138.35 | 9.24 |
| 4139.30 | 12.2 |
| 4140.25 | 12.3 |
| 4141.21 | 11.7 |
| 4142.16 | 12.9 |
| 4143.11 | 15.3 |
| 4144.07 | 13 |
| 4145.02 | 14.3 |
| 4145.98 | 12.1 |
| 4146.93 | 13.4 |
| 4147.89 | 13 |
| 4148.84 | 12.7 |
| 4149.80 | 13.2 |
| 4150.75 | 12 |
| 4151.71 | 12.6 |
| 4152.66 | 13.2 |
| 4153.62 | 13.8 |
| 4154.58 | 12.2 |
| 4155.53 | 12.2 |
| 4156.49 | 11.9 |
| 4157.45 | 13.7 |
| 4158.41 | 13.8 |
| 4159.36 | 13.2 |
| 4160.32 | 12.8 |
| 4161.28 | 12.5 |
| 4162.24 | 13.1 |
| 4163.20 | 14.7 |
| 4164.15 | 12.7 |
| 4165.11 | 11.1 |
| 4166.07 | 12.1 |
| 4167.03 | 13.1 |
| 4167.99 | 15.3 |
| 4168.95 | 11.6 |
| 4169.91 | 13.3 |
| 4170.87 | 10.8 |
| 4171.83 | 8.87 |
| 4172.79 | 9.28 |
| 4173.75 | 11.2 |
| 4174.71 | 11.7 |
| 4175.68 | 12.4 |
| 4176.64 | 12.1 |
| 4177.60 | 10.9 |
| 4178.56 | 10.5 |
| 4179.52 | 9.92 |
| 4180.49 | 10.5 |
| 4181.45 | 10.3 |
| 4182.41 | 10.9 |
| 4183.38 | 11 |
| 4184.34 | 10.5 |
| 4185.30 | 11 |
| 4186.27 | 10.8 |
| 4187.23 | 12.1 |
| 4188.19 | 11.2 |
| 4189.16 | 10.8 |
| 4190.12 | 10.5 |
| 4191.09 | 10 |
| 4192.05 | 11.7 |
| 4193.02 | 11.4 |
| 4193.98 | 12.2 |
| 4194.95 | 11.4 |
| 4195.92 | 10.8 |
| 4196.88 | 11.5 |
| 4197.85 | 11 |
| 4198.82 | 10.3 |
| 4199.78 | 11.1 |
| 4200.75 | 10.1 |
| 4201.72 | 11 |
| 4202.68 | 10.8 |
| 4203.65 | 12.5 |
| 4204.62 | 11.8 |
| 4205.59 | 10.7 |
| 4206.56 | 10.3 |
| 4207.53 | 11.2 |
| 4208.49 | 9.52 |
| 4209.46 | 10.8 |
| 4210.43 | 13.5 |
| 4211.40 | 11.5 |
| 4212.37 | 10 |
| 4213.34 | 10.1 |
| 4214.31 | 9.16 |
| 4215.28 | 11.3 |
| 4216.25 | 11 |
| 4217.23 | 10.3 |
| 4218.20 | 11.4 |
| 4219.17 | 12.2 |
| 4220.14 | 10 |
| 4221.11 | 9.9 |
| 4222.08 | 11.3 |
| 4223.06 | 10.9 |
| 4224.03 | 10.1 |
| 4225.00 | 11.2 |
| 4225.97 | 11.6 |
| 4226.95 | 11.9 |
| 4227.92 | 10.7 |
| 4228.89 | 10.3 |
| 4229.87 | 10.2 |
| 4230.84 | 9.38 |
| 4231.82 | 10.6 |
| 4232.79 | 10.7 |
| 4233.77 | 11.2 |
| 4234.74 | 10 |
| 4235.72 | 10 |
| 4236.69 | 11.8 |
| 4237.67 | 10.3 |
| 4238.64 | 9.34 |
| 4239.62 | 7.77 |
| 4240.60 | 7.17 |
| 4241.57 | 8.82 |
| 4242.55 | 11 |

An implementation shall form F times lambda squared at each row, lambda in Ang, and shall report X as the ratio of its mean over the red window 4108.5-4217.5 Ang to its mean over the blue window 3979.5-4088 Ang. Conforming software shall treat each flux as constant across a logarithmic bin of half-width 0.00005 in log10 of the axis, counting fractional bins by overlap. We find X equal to 0.41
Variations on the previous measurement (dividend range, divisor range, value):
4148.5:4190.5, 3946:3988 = 0.46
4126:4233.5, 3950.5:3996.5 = 0.43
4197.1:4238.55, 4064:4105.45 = 0.55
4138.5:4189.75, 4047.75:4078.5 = 0.58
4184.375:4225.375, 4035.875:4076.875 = 0.54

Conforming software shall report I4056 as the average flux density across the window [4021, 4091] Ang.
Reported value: 23.9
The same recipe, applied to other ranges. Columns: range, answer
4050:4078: 21.9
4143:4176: 12.6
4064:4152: 17.3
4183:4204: 11.1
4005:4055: 32.9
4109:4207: 12.5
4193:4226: 11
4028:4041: 24.9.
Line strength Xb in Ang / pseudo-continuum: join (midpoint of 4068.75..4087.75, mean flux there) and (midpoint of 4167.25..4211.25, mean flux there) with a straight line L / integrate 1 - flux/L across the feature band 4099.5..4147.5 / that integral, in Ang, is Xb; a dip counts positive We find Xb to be 9.34 Ang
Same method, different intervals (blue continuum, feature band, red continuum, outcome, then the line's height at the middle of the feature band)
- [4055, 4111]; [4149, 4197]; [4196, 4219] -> 6.2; 13.6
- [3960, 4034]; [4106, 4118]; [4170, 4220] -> 3.7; 22.9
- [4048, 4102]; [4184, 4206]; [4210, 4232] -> 2.8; 12.7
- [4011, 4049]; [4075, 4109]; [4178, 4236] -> 5.1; 23.6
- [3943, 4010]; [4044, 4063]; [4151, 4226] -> 3.3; 26.8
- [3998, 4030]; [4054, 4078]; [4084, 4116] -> 6.8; 30.3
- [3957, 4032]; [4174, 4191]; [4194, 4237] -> 4.6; 15.1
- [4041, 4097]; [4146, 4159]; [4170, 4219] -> 1.5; 14.6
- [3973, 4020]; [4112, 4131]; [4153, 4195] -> 6.3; 21.5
